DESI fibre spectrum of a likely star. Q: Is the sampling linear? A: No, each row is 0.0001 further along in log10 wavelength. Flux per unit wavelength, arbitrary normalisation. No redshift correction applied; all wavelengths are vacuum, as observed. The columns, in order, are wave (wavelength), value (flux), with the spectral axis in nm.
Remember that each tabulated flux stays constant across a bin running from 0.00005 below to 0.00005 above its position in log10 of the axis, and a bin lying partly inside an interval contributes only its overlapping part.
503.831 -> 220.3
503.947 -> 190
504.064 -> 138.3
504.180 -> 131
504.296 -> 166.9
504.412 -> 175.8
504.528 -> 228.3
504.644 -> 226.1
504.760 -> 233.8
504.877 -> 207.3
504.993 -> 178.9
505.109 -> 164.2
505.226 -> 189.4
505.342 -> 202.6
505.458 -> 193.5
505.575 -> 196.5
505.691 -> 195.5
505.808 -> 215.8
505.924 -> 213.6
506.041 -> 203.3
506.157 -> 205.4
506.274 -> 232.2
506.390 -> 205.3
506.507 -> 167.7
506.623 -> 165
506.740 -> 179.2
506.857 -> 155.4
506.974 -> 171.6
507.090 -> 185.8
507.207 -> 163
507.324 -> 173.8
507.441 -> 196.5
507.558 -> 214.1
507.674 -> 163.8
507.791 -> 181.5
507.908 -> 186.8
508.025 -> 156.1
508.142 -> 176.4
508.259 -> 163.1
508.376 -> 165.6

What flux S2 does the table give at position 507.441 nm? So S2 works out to 196.5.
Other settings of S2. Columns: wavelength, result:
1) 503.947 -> 190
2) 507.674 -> 163.8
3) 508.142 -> 176.4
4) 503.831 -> 220.3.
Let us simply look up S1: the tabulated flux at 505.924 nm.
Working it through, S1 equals 213.6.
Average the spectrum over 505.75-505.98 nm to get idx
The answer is 215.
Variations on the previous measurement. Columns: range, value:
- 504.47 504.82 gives 229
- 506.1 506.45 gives 214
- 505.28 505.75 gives 197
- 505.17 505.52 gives 195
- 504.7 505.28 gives 195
